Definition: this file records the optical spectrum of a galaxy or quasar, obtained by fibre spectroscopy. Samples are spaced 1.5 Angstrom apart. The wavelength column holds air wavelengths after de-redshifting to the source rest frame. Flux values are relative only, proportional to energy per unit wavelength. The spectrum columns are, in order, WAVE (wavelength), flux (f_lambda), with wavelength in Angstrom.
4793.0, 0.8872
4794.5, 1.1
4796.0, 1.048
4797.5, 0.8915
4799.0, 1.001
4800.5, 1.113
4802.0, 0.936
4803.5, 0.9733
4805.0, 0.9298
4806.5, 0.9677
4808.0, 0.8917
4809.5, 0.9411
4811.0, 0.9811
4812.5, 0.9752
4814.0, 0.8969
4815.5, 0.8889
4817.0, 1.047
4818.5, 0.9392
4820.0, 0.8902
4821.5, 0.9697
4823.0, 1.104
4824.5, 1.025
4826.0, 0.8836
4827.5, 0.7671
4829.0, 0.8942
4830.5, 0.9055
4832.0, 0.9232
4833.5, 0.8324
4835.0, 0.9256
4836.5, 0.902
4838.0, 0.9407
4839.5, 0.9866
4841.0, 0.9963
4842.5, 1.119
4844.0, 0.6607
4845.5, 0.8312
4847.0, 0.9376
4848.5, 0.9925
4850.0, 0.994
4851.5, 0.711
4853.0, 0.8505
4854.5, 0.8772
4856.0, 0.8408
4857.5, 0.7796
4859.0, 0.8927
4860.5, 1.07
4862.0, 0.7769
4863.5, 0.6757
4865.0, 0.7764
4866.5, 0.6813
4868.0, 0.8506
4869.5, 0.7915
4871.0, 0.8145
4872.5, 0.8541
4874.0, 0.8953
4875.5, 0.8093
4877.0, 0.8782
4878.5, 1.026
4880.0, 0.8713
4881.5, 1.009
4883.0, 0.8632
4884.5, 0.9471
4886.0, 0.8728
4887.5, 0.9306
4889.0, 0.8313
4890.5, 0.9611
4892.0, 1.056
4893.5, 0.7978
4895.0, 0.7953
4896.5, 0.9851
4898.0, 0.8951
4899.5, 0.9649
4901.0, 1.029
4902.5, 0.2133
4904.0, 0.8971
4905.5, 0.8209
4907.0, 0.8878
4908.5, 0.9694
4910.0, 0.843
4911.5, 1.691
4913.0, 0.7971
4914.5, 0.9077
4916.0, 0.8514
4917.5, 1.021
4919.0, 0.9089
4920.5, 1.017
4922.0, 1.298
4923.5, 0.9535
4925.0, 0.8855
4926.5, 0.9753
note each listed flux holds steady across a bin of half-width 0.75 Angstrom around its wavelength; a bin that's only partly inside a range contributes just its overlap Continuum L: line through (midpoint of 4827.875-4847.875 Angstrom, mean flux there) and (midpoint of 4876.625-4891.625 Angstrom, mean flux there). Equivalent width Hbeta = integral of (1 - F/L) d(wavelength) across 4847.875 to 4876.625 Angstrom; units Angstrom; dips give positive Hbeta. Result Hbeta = 2.5 Angstrom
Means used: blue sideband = 0.91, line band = 0.838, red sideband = 0.924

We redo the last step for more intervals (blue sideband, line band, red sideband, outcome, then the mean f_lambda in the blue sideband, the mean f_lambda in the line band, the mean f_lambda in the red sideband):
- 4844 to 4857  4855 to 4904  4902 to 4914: 1.5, 0.865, 0.858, 0.904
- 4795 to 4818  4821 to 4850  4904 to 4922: 1.3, 0.967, 0.928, 0.984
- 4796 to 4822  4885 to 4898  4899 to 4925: 0.6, 0.957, 0.904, 0.943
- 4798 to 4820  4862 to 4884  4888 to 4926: 2.3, 0.96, 0.842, 0.931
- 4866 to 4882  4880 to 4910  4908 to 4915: 2.6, 0.862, 0.879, 1.05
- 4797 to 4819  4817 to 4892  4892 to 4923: 4.3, 0.959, 0.892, 0.933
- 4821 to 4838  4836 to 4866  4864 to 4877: -0.5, 0.921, 0.879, 0.811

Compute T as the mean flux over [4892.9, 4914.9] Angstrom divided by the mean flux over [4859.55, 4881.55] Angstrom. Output 1.06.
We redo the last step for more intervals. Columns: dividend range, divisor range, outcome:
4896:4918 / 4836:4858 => 1.02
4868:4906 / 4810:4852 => 0.94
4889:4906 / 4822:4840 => 0.93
